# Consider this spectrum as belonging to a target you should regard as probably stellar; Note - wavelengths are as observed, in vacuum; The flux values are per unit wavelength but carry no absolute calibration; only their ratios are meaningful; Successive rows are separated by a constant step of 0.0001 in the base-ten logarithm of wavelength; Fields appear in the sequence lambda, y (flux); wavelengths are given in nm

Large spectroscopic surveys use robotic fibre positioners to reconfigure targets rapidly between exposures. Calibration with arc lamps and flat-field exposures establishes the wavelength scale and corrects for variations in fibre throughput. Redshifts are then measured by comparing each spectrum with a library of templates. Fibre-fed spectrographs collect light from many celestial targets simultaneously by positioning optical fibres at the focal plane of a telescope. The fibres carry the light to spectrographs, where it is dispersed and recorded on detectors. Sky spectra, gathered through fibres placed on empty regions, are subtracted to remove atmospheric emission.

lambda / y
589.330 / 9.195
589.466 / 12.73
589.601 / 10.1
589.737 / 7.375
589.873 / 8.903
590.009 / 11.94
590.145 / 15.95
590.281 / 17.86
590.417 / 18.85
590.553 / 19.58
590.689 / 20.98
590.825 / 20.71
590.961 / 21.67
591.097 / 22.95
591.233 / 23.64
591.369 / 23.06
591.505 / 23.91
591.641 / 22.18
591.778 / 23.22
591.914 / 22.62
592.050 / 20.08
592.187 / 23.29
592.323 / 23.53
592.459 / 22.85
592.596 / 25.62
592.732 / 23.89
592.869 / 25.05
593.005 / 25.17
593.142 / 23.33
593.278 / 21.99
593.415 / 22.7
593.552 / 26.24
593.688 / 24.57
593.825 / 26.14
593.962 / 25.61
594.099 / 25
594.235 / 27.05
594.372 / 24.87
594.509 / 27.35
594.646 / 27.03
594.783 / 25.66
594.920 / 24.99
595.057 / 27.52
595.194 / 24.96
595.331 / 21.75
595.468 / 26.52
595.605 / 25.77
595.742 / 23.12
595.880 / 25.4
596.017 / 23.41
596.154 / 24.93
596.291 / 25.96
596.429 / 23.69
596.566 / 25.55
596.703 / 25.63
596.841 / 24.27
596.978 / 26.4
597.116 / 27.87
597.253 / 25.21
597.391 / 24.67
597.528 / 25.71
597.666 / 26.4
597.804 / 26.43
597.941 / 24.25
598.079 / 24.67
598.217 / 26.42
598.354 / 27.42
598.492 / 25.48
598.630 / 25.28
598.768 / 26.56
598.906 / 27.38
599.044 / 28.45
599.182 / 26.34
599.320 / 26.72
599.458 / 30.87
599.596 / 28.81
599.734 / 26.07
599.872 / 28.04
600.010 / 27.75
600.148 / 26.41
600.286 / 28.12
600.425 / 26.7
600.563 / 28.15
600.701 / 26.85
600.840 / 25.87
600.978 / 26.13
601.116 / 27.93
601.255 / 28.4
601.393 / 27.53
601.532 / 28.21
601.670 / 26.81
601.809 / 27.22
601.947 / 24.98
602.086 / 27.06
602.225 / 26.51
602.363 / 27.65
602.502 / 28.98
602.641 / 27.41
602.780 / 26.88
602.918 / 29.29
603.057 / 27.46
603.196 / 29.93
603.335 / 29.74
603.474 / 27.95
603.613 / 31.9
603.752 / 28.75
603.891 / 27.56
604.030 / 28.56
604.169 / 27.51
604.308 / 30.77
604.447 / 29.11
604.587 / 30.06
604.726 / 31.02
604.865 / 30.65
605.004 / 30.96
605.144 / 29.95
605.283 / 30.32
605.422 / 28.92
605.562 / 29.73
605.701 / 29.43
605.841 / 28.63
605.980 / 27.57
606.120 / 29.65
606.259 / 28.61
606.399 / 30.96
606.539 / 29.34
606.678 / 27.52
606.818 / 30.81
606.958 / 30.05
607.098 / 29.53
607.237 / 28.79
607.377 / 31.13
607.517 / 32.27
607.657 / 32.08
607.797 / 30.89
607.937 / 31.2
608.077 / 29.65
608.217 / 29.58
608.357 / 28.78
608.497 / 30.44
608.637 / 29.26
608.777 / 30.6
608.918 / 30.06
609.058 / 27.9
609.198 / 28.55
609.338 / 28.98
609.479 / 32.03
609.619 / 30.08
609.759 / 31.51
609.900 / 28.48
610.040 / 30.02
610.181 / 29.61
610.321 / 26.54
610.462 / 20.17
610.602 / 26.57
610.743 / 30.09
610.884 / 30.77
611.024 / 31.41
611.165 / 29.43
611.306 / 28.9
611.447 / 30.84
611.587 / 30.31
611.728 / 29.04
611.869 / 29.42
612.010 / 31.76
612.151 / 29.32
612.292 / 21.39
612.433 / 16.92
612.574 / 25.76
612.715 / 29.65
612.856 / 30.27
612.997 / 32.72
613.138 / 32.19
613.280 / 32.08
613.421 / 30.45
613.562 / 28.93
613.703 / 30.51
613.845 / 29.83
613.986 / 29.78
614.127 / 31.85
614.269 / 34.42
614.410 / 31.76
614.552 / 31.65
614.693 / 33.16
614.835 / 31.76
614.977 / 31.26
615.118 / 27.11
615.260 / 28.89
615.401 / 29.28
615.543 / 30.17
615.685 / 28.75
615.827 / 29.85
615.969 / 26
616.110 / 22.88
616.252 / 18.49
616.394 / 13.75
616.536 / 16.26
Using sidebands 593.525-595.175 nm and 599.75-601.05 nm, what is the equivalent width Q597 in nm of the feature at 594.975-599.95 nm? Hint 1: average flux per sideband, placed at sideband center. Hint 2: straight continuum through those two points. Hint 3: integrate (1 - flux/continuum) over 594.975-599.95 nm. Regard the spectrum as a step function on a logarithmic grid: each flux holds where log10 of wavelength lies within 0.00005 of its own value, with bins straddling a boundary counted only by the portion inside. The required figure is 0.11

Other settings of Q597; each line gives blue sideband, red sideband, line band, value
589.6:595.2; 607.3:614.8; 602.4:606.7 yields -0.34 nm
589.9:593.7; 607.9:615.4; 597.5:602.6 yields -0.40 nm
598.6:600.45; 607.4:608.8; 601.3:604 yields 0.05 nm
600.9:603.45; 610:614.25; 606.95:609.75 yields -0.16 nm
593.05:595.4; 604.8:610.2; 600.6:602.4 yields 0.04 nm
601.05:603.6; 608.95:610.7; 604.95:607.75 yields -0.16 nm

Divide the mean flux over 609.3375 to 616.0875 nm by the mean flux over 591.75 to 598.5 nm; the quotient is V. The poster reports 1.18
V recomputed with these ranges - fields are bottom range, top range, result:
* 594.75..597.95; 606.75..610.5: 1.17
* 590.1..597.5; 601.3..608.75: 1.22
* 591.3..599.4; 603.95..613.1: 1.17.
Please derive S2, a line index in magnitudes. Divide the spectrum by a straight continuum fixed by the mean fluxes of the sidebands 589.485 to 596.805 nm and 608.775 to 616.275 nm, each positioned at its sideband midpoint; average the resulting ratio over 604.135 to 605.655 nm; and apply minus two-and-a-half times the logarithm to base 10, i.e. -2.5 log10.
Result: -0.13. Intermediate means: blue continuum 22.6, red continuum 29.1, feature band 30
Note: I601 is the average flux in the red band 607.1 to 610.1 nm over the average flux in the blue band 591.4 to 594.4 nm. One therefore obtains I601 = 1.25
